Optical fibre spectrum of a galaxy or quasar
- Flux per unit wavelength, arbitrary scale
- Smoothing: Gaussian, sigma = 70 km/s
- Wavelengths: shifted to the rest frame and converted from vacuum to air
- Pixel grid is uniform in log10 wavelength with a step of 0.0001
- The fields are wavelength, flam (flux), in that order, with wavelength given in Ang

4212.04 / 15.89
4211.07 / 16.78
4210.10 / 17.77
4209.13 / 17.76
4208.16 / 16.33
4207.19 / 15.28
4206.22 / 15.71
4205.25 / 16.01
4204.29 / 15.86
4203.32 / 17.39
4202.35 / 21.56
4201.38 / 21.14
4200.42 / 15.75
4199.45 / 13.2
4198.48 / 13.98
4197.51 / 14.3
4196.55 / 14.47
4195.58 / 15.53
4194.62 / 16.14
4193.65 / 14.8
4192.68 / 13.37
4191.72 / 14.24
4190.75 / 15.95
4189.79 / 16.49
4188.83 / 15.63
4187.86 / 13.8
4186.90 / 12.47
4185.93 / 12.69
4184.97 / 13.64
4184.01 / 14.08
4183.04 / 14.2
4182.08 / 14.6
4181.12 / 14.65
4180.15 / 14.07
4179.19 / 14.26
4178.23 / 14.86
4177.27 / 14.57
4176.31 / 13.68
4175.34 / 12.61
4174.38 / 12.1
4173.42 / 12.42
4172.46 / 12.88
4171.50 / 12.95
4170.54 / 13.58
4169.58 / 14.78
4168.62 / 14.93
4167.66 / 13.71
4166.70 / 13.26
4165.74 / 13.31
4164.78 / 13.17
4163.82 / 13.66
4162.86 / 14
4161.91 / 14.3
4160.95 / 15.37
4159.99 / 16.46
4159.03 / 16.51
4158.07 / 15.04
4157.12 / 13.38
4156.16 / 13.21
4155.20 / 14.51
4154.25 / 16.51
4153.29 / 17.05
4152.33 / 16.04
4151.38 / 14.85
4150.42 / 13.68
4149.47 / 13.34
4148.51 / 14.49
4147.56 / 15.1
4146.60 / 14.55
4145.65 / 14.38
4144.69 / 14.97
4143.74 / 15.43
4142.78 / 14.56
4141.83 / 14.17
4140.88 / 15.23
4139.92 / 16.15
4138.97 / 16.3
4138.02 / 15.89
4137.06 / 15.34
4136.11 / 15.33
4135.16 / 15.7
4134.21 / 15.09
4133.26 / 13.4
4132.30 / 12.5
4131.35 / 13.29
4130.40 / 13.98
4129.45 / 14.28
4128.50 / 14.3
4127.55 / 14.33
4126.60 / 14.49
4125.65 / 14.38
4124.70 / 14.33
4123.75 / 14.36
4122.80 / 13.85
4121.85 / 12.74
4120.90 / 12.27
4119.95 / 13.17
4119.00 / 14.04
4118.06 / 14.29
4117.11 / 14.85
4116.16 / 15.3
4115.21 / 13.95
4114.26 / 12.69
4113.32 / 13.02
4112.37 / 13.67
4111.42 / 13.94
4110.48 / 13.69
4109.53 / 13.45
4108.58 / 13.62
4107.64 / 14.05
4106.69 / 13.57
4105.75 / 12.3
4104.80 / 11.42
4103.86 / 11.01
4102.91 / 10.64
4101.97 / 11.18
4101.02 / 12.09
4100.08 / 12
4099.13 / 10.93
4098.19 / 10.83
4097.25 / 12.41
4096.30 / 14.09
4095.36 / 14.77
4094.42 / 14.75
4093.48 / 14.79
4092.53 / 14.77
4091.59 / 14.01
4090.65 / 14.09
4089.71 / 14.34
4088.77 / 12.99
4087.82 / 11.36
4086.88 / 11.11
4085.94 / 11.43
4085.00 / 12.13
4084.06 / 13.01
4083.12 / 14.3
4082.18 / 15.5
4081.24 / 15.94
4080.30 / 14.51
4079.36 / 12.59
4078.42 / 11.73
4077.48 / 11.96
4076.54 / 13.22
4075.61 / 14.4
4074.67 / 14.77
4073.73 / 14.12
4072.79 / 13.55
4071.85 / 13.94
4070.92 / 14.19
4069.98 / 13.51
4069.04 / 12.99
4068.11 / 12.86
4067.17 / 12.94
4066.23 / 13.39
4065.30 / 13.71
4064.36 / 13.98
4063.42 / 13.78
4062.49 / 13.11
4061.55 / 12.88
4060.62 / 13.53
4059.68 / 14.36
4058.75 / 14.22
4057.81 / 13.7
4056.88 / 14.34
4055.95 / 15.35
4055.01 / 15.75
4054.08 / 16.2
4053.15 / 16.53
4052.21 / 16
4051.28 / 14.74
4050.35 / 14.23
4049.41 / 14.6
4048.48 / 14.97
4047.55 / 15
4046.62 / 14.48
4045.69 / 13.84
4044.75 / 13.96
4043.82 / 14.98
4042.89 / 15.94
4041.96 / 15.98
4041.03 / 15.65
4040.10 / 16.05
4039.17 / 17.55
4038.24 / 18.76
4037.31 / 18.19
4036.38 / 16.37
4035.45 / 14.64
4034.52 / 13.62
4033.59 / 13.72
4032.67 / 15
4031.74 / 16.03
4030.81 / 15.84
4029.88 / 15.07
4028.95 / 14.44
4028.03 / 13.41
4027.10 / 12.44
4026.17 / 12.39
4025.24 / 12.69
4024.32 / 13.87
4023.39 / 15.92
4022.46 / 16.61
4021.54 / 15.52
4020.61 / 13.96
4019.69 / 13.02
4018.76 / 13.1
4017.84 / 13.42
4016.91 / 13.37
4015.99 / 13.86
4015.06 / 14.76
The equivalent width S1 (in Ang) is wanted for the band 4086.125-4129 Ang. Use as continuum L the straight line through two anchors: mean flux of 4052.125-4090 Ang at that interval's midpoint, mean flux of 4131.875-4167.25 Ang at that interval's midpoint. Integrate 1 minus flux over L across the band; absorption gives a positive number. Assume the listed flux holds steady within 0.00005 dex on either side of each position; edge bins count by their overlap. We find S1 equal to 2.8 Ang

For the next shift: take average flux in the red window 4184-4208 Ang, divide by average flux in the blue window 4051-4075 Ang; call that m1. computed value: 1.1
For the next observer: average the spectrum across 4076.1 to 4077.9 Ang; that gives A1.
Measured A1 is 12.6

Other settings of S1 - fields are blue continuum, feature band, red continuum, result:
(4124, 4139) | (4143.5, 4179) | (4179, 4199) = 0.4 Ang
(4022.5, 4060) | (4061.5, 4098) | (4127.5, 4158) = 3.4 Ang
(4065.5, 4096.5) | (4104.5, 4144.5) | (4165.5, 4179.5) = -1.6 Ang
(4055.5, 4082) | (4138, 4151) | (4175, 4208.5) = -0.3 Ang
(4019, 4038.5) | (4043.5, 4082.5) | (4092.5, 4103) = -1.0 Ang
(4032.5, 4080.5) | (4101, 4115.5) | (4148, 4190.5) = 1.6 Ang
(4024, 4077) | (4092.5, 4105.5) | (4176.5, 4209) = 2.0 Ang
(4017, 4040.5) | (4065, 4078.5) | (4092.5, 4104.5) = 0.0 Ang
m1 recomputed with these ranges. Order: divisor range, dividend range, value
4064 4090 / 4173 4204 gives 1.11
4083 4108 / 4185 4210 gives 1.23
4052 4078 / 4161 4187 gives 0.98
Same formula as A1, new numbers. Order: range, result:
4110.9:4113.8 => 13.6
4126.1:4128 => 14.4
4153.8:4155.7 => 15.5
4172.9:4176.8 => 12.7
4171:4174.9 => 12.6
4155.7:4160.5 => 14.9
